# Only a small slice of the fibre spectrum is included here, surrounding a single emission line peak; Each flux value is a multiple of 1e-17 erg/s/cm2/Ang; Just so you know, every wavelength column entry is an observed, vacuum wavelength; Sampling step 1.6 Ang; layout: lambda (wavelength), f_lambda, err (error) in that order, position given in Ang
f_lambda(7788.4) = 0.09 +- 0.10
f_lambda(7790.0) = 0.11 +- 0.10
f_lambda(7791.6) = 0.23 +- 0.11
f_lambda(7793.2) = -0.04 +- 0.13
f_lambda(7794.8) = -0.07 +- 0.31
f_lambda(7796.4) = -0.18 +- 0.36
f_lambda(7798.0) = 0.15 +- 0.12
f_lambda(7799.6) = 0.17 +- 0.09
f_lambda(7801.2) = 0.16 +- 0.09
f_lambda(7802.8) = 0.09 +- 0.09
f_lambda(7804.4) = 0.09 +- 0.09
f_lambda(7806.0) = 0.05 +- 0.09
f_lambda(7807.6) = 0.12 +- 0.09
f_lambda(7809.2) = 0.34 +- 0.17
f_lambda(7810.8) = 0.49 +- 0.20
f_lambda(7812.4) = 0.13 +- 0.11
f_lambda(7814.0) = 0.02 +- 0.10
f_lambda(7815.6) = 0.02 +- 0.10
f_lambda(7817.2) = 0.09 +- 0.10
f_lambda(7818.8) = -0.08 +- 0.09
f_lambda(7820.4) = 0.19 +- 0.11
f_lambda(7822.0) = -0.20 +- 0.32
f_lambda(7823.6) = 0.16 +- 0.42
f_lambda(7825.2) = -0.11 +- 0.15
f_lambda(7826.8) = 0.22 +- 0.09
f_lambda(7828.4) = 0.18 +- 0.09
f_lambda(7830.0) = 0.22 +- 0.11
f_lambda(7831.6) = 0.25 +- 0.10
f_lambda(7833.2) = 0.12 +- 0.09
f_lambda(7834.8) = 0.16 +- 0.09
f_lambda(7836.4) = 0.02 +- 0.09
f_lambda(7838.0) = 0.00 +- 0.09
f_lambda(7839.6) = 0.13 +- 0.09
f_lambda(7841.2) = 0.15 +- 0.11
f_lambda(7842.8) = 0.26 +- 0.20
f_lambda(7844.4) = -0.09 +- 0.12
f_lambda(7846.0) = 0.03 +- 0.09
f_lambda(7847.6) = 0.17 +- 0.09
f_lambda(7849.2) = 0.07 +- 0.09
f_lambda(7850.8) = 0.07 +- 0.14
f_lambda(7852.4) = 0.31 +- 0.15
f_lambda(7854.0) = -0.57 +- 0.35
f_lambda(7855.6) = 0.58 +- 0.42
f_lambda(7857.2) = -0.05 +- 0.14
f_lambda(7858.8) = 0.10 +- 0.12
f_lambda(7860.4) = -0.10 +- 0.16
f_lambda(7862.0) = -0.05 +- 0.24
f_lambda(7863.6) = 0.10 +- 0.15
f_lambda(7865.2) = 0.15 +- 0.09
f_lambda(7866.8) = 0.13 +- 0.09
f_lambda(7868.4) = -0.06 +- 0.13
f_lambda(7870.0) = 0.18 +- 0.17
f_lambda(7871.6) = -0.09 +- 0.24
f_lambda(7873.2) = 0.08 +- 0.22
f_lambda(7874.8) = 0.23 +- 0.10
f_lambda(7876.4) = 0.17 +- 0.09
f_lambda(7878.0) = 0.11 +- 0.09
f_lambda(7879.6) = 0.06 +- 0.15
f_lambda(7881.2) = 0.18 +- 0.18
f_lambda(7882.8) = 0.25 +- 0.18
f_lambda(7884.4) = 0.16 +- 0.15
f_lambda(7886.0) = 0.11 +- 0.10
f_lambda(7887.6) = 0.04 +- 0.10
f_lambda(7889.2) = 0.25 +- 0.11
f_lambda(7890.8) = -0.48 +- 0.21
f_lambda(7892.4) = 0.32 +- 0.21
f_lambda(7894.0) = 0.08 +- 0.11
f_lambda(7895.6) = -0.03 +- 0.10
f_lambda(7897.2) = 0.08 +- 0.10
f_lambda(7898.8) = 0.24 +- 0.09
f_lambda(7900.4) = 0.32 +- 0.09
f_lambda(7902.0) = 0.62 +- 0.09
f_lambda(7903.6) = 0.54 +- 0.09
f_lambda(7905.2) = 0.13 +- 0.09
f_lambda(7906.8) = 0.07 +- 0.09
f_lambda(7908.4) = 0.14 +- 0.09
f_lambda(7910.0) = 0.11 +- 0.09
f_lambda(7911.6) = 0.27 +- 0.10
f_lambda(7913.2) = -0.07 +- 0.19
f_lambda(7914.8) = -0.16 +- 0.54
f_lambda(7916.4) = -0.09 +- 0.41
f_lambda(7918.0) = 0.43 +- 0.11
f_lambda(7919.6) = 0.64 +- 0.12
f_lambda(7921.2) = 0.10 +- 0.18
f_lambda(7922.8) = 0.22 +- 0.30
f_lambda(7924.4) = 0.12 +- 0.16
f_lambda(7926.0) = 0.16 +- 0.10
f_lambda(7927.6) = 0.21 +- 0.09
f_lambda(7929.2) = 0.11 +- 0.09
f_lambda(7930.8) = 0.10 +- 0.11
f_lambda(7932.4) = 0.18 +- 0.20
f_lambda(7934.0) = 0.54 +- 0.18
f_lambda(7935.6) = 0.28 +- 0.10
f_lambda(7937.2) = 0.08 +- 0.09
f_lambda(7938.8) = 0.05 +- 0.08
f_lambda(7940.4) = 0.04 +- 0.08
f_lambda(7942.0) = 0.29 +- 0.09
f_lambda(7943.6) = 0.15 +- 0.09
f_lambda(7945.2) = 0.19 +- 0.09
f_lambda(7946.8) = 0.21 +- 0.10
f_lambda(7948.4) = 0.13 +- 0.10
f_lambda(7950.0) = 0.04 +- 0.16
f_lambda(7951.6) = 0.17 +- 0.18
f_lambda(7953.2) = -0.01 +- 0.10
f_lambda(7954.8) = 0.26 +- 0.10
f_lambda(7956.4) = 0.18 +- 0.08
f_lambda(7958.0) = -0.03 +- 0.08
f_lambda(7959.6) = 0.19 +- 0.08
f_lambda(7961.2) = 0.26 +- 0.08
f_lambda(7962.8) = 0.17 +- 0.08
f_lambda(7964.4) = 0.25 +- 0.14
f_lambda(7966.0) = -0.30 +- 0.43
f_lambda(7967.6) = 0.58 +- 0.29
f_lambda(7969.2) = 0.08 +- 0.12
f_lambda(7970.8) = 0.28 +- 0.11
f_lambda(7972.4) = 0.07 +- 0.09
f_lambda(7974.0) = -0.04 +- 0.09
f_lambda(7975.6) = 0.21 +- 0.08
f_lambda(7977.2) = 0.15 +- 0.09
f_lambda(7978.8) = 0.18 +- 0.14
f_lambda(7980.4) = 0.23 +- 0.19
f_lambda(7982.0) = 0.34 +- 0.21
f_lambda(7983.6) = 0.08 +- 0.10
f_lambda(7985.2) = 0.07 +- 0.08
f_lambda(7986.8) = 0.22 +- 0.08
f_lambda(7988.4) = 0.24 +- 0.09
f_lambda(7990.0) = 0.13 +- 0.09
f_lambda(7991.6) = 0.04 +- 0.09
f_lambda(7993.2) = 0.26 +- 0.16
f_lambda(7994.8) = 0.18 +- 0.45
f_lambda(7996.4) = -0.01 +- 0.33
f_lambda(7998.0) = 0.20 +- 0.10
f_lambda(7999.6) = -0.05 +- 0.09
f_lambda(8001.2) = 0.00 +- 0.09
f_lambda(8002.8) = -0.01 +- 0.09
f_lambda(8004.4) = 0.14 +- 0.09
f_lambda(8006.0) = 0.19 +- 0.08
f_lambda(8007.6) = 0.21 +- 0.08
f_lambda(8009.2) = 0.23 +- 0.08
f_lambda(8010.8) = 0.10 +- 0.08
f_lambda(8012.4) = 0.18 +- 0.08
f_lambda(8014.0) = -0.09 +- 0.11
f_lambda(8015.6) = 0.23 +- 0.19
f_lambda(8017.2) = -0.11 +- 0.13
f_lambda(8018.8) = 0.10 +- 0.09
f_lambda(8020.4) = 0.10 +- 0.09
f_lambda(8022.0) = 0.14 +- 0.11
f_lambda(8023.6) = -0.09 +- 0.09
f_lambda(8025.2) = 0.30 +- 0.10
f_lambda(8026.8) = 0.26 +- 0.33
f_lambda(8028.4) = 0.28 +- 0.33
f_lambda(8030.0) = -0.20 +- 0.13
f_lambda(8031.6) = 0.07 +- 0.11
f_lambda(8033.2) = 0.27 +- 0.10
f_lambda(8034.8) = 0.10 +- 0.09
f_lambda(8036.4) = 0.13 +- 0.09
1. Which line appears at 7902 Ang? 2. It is [S II]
